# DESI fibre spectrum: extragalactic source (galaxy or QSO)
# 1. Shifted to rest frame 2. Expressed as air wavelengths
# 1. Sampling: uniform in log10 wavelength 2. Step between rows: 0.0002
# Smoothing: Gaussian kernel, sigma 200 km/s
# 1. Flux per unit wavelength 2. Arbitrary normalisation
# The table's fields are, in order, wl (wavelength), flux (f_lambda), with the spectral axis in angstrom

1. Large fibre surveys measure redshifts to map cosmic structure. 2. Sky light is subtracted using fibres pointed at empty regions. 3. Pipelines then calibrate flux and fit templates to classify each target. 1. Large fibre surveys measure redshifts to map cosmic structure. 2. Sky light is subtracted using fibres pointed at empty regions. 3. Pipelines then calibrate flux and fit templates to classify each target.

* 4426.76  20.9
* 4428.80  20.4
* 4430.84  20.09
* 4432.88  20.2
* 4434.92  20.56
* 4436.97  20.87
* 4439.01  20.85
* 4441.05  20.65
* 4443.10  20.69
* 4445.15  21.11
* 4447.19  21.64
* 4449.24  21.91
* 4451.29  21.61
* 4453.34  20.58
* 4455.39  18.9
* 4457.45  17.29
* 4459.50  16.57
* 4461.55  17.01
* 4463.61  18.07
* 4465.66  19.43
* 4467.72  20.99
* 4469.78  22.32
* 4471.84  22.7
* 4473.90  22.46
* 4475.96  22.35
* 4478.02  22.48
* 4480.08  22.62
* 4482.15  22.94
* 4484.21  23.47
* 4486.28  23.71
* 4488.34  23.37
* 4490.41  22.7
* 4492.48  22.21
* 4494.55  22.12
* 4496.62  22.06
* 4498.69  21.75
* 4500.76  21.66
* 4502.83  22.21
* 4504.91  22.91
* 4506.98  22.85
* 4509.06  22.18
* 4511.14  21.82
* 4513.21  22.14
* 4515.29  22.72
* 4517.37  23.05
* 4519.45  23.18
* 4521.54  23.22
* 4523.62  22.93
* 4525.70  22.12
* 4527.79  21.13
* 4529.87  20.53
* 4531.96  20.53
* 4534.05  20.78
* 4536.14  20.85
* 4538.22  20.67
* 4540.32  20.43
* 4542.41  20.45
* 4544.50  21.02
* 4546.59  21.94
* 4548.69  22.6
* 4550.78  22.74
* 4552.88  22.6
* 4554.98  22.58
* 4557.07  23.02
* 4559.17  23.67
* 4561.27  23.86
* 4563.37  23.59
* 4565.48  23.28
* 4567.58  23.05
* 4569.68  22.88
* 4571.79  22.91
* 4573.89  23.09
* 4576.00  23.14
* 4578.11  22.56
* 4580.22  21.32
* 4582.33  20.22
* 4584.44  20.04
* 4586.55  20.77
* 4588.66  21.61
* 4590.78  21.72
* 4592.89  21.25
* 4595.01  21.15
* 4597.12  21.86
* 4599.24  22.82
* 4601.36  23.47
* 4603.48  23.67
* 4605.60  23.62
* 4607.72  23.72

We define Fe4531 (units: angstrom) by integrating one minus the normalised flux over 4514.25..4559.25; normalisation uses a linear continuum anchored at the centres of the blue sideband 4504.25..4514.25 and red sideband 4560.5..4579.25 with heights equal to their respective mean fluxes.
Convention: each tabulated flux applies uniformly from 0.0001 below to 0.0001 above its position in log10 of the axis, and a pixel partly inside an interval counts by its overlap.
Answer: 1.6 angstrom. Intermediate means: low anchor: 22.4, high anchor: 23.1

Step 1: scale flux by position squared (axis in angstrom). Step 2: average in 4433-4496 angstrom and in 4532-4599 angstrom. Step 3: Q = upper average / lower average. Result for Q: 1.1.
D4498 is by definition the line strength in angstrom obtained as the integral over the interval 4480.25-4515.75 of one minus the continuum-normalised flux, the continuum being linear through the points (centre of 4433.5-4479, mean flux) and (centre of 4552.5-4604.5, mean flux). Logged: -2.3 angstrom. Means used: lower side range 20.5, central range 22.5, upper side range 22.4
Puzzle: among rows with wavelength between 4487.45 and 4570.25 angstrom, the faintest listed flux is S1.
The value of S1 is 20.43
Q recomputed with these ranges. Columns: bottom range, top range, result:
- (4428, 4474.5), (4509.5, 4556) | 1.12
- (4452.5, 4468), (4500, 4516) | 1.23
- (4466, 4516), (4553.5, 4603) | 1.04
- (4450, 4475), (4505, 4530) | 1.16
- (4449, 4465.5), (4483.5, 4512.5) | 1.21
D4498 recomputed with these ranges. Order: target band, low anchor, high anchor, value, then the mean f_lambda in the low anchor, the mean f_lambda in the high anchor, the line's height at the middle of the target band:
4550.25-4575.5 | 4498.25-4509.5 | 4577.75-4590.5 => -2.06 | 22.3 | 21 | 21.4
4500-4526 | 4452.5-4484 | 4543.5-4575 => -1.06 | 20.5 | 22.9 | 21.7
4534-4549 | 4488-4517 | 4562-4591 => 0.82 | 22.3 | 22.2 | 22.2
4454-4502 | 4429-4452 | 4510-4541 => 0.03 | 20.9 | 21.8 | 21.3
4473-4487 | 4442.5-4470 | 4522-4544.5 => -1.84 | 19.8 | 21.1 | 20.2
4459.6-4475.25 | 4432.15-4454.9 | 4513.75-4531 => 0.83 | 20.9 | 22.3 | 21.4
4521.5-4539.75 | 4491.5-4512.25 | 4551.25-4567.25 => 1.12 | 22.2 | 23.2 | 22.7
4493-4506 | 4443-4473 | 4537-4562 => -0.71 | 20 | 22.1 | 21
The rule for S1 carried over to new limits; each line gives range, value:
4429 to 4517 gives 16.57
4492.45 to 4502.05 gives 21.66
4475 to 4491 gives 22.35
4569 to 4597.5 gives 20.04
